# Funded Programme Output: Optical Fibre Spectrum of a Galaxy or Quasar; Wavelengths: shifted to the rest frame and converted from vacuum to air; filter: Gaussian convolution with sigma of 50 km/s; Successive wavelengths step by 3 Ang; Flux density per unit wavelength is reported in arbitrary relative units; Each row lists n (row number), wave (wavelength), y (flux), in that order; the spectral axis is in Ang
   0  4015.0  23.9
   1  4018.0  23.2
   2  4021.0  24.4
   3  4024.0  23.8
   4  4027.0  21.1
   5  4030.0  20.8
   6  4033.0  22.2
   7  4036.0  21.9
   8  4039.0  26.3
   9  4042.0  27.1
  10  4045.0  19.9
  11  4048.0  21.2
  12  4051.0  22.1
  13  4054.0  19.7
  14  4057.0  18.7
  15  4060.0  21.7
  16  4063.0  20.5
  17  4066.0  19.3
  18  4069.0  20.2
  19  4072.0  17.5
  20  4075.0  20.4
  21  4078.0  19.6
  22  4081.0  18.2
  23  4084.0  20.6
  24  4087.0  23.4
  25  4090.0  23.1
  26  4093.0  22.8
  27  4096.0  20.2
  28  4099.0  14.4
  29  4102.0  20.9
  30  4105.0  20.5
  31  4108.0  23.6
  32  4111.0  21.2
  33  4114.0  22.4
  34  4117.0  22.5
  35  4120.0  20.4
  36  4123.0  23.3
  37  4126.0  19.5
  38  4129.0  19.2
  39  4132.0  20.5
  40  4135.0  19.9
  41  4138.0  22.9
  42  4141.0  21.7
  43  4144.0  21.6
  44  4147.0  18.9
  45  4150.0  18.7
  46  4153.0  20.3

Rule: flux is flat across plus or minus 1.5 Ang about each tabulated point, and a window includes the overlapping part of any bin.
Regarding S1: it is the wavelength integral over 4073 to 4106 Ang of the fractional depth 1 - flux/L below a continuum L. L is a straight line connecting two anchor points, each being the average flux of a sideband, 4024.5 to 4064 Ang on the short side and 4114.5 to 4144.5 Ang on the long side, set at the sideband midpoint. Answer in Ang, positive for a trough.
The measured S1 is 1.8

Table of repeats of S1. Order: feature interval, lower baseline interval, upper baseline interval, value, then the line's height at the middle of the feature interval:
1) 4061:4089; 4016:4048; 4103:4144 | 2.7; 22.2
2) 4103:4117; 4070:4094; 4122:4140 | -0.8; 20.8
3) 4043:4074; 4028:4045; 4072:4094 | 2.7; 22.1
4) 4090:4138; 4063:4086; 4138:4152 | -1.9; 20.1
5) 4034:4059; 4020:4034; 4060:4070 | -0.9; 21.3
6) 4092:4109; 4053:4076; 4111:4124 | 0.8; 21.3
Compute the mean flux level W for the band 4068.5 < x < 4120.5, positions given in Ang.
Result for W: 20.7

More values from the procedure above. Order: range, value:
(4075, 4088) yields 20.3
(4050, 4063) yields 20.5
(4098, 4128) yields 20.9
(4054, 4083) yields 19.6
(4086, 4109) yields 21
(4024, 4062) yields 21.9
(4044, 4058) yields 20.4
